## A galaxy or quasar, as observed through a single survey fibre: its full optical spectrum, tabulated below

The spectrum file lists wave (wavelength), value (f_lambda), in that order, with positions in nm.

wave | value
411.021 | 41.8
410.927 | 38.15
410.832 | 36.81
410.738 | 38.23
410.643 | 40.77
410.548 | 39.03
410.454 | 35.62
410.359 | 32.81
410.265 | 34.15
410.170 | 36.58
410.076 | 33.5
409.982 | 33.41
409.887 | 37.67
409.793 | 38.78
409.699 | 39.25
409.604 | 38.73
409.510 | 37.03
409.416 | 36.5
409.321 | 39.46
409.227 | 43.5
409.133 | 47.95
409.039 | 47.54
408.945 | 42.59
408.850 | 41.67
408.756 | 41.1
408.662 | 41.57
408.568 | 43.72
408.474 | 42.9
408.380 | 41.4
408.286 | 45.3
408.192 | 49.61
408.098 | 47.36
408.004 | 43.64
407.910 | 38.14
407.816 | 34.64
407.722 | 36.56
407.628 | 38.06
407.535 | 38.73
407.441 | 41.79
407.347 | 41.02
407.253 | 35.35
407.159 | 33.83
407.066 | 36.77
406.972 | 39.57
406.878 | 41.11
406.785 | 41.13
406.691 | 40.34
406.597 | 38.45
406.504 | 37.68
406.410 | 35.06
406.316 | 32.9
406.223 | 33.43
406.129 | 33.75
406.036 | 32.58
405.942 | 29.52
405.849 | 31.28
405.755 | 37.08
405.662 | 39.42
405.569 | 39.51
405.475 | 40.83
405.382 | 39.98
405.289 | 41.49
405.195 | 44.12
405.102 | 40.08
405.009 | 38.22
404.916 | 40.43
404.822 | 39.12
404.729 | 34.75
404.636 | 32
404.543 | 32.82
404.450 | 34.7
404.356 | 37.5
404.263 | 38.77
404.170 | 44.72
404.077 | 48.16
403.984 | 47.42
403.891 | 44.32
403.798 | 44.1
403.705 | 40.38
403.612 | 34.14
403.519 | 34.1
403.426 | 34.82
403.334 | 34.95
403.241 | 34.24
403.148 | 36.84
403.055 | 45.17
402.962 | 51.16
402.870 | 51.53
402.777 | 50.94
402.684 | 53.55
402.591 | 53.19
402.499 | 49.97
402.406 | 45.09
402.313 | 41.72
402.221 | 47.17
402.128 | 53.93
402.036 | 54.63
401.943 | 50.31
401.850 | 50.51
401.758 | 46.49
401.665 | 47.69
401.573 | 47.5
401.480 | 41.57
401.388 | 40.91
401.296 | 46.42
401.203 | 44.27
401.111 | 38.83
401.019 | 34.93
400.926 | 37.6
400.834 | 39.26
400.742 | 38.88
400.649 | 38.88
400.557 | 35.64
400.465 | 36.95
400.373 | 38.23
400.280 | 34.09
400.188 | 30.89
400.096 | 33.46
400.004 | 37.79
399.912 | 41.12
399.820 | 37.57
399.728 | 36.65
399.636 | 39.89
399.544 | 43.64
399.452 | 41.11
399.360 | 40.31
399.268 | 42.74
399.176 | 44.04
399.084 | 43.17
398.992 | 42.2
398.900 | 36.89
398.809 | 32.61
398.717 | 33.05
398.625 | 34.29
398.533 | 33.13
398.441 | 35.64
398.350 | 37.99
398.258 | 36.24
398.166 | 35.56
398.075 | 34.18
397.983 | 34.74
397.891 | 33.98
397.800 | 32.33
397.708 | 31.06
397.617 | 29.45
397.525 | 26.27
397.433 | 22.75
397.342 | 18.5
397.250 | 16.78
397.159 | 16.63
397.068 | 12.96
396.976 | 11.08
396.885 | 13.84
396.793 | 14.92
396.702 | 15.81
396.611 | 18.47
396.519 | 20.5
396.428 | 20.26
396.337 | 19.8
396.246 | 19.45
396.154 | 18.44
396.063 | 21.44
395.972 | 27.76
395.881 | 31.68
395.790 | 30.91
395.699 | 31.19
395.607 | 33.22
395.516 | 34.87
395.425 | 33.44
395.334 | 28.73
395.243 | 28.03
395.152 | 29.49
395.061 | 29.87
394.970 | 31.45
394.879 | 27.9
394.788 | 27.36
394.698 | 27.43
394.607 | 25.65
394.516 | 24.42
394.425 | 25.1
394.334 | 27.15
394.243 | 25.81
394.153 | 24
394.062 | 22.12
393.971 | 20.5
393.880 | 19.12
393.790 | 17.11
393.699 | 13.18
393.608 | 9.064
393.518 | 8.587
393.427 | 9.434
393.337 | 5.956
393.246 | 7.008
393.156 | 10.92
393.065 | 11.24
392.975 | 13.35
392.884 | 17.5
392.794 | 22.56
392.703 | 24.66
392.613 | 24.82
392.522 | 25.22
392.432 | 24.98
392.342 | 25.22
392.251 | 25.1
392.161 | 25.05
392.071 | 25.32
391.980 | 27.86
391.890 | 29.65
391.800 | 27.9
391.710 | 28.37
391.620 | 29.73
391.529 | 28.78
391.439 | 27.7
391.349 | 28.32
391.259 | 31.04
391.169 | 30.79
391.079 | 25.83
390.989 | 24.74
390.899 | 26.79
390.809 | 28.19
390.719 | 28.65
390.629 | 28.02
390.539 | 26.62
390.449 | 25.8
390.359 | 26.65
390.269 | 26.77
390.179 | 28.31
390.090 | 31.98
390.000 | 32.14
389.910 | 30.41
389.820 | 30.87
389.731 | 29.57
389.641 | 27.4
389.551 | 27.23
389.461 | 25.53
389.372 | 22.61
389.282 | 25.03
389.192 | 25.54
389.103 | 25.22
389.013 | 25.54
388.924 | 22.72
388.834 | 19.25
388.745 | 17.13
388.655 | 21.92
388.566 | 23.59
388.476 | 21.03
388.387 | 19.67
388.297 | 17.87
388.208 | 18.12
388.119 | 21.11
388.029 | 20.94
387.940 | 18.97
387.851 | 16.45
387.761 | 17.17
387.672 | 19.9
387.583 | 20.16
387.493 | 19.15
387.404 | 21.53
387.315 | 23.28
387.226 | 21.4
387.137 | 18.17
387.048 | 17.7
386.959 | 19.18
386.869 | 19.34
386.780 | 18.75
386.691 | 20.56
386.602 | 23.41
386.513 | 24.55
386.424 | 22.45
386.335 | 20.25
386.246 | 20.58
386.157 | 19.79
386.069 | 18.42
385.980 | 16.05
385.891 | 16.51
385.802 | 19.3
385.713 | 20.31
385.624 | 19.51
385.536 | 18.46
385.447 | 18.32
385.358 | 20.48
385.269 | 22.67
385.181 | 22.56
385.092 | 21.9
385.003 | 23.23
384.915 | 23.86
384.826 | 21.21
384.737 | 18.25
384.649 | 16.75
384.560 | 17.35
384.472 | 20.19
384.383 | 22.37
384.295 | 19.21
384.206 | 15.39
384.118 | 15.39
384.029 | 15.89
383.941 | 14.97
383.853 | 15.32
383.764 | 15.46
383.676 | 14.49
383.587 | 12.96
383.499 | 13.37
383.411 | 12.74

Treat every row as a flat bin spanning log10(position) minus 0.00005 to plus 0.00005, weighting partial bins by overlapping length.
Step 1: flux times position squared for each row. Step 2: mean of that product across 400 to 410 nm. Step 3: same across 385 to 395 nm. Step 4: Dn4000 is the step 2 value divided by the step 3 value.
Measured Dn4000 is 1.94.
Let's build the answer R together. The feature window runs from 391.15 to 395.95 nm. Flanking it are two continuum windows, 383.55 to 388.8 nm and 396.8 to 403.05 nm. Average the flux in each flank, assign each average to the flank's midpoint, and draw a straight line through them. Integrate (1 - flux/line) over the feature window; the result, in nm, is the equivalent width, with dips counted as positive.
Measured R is 0.86 nm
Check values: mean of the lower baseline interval 19.3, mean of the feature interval 24.1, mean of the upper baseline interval 37.9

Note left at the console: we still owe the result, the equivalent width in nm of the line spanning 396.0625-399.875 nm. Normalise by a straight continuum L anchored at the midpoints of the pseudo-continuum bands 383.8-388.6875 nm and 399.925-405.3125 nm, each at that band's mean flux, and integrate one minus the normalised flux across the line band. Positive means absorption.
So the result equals 0.68 nm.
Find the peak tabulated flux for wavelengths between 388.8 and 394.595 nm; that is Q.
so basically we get 32.14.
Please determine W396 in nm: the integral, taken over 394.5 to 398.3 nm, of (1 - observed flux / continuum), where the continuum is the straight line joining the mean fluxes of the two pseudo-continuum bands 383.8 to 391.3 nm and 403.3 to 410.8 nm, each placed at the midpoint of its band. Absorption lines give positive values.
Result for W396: 0.51 nm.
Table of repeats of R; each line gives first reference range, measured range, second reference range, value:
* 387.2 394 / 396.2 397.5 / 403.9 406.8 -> 0.53 nm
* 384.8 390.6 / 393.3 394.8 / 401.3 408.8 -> 0.51 nm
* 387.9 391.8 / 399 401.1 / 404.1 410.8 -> -0.34 nm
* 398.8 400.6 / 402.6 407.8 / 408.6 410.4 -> -0.03 nm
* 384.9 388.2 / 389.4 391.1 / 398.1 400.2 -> -0.18 nm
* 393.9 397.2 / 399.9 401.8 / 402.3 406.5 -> -0.33 nm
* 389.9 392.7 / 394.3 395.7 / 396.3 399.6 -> -0.02 nm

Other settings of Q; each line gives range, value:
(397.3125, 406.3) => 54.63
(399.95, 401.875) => 50.51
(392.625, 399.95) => 44.04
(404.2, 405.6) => 44.12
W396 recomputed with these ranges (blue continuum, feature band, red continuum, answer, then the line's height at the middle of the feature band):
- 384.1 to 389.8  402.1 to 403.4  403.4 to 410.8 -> -0.41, 35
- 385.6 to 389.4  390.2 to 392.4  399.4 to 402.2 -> -0.09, 26.4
